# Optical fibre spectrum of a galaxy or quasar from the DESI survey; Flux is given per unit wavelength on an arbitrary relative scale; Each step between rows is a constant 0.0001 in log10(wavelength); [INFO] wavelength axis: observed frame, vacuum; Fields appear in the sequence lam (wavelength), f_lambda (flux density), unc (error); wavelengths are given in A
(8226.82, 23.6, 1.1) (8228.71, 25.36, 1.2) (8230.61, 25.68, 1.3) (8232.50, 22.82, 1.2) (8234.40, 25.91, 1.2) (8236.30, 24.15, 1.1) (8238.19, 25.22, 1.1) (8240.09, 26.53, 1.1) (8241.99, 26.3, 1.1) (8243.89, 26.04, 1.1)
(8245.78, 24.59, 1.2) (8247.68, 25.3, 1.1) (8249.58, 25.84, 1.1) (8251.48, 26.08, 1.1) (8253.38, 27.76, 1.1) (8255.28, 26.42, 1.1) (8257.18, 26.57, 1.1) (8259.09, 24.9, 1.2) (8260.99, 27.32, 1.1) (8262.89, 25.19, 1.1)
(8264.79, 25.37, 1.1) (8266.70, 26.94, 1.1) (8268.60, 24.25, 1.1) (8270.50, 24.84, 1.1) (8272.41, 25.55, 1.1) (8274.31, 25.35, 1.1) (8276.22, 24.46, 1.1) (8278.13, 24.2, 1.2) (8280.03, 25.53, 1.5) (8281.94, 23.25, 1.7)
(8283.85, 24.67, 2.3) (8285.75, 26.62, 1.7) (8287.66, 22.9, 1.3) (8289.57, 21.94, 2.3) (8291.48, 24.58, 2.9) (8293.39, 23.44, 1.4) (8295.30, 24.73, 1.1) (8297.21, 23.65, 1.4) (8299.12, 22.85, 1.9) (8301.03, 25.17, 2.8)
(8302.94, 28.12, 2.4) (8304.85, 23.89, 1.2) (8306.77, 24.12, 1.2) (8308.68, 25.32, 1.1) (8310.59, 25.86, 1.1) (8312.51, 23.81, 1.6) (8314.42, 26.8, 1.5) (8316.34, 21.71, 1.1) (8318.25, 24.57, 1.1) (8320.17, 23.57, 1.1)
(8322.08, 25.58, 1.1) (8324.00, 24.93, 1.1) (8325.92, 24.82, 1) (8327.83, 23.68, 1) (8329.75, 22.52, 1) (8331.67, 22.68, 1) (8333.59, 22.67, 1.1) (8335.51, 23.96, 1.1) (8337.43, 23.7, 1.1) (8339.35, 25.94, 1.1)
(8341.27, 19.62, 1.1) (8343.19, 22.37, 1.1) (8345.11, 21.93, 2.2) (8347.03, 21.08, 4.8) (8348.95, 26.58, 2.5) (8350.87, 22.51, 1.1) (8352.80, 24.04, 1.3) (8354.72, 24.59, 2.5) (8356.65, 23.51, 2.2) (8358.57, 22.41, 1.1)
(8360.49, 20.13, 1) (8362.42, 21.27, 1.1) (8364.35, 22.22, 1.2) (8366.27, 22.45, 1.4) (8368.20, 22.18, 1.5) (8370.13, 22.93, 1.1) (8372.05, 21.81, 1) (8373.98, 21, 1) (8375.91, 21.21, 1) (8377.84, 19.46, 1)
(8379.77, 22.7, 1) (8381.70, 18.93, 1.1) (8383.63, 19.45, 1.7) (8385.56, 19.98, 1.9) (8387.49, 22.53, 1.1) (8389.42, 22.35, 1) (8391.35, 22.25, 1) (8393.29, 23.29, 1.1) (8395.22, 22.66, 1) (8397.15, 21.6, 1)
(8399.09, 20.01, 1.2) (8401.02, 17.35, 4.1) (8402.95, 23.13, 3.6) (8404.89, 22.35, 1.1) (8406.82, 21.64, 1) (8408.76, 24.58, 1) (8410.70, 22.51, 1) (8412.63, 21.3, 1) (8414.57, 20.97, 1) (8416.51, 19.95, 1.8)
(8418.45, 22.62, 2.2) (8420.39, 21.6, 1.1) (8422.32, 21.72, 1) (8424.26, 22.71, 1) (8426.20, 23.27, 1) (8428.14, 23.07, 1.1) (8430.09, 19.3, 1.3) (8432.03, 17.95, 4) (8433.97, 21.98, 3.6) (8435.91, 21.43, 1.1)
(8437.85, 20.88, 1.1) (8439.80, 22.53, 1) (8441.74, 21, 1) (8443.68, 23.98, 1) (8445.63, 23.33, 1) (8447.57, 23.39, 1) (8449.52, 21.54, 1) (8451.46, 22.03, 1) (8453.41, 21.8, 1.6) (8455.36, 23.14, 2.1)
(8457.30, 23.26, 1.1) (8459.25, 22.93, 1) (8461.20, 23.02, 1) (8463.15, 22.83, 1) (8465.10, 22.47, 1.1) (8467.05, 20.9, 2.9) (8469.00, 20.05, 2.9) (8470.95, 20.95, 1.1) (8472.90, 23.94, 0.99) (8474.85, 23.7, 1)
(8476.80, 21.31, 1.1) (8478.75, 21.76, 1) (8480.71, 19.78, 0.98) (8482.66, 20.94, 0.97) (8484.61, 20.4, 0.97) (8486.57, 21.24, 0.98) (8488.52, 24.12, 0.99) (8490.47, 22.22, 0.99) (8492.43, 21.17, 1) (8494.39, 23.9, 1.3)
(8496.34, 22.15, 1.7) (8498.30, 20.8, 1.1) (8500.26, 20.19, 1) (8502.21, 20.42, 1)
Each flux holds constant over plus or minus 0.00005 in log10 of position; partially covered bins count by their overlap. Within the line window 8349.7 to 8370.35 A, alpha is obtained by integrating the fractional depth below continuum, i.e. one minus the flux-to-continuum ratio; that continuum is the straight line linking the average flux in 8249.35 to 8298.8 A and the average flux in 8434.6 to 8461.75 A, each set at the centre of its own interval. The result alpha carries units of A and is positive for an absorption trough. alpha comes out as 1.0 A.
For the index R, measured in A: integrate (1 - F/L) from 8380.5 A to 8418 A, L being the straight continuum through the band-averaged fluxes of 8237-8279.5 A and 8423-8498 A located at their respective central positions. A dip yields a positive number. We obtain 2.7 A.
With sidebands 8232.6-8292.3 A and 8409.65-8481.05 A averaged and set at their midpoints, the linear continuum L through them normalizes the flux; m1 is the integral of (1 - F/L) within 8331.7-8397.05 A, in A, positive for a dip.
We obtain 3.3 A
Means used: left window 25.3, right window 21.9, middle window 22.2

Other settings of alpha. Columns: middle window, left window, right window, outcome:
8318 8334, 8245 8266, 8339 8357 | -0.1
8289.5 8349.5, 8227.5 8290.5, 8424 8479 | 0.8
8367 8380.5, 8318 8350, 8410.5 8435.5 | 0.6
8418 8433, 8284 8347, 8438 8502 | 0.7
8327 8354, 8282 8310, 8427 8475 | 0.7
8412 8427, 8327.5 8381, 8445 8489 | 0.3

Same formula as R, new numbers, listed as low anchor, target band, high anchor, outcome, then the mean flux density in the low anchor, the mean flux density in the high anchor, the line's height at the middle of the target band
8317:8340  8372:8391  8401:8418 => 1.4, 24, 21.8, 22.6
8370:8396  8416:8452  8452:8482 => 0.0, 21.4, 22.1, 21.8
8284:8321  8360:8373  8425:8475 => 0.8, 24.4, 22.1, 23.4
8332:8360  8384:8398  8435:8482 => 0.5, 23.1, 22.2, 22.8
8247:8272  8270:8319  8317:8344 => 0.4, 25.9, 23.6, 24.8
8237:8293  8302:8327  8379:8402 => -1.3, 25.3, 21.1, 23.6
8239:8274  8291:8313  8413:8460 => 0.2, 25.9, 21.9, 24.9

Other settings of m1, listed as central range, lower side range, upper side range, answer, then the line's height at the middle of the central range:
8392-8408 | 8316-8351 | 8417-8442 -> 0.4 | 22.1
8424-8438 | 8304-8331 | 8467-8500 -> 0.8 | 22.5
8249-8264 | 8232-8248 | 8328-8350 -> -0.8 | 24.9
